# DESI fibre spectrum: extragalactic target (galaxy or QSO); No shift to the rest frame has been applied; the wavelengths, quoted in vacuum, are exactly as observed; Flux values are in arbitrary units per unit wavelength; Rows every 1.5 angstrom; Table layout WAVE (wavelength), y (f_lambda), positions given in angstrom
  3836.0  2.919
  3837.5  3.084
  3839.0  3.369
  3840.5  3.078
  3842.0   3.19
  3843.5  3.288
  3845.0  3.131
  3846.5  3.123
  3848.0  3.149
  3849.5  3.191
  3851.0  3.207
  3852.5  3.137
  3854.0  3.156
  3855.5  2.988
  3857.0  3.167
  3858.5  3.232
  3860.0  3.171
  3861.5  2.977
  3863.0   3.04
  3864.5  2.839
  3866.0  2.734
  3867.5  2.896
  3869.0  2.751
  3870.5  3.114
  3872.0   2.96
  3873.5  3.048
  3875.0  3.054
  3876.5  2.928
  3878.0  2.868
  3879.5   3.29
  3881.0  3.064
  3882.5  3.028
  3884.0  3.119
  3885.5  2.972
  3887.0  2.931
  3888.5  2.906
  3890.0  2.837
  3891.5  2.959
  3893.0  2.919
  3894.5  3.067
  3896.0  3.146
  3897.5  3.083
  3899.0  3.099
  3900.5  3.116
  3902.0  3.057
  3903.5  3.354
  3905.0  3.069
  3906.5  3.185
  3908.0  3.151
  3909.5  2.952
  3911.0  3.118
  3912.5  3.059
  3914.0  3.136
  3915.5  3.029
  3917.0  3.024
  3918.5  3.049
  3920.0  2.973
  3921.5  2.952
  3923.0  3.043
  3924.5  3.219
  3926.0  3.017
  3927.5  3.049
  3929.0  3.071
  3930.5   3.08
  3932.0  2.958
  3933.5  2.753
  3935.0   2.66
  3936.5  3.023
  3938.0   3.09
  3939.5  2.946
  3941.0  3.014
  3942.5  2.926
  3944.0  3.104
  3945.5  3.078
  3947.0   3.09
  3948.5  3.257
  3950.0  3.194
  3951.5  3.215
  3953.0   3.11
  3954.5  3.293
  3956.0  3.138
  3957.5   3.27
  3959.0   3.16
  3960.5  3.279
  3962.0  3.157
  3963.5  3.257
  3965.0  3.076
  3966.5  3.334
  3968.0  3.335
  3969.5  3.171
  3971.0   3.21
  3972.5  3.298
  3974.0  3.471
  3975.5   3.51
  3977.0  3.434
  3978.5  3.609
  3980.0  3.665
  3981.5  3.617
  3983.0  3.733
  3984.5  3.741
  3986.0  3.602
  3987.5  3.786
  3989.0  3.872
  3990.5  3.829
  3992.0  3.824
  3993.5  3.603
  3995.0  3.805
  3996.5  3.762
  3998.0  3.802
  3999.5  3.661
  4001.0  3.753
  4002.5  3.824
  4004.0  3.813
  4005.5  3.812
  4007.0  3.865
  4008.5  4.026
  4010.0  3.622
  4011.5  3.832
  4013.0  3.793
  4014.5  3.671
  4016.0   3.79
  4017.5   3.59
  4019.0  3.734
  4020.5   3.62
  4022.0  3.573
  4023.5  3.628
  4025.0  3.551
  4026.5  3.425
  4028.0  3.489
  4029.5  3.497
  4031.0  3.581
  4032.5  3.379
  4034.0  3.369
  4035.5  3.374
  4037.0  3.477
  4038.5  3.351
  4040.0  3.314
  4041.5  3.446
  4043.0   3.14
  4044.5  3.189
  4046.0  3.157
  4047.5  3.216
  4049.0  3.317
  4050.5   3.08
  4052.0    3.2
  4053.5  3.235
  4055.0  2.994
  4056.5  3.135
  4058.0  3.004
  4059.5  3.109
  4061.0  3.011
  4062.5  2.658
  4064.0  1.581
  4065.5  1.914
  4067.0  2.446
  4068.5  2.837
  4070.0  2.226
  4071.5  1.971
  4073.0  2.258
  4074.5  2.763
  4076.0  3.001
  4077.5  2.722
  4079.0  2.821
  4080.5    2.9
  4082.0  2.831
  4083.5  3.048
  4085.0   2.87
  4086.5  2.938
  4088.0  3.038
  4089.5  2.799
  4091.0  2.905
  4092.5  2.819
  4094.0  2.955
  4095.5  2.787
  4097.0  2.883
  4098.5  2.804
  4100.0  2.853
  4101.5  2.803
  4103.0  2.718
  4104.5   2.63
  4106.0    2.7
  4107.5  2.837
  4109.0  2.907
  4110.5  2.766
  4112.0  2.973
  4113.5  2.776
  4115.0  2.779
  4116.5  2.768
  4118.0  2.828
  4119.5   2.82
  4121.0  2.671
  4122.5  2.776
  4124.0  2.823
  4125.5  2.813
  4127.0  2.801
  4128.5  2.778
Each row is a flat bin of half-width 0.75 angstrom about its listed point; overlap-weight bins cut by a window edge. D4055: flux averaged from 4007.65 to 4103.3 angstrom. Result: 3.1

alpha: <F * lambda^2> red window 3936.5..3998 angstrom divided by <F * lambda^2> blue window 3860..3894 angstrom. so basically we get 1.19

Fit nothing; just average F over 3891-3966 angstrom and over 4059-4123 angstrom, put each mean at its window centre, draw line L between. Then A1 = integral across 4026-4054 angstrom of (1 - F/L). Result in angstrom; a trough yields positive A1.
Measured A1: -4.8 angstrom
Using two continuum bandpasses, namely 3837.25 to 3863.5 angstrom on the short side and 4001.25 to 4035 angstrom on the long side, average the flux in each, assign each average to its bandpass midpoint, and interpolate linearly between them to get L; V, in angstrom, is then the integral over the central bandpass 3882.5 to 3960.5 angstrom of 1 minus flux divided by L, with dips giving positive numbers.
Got 7.1 angstrom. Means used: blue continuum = 3.15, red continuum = 3.66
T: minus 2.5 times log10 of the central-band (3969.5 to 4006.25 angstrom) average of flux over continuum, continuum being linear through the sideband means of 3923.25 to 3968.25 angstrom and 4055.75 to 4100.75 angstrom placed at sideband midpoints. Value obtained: -0.22 mag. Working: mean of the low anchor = 3.1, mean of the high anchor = 2.73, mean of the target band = 3.66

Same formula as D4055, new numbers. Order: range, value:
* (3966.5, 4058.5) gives 3.53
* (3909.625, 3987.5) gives 3.19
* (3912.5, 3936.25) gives 3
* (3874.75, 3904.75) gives 3.04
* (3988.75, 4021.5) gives 3.77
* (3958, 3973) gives 3.23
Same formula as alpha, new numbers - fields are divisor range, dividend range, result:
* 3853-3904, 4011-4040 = 1.27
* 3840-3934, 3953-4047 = 1.22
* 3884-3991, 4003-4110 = 1.03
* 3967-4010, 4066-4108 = 0.79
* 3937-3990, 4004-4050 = 1.10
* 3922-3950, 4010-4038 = 1.24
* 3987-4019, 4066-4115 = 0.76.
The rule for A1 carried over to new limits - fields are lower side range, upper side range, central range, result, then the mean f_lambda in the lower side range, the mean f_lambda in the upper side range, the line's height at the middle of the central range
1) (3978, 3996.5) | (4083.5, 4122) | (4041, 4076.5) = 3.97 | 3.73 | 2.83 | 3.17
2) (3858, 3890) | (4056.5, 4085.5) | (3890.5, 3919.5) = -1.42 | 2.99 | 2.64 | 2.94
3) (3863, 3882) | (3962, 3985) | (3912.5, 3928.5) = 0.66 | 2.97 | 3.42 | 3.18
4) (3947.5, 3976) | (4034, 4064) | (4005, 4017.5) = -2.35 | 3.25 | 3.14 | 3.19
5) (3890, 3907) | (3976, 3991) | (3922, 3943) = 2.10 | 3.08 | 3.68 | 3.32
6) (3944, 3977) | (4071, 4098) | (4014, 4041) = -4.67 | 3.24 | 2.8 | 3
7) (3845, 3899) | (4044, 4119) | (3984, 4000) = -4.67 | 3.03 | 2.81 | 2.91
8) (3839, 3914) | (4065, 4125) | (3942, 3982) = -4.46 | 3.06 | 2.75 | 2.94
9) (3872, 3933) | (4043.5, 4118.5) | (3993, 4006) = -3.74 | 3.05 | 2.82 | 2.92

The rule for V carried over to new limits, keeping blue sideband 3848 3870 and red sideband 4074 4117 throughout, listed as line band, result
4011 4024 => -3.5 angstrom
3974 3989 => -3.6 angstrom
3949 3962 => -1.1 angstrom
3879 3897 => 0.0 angstrom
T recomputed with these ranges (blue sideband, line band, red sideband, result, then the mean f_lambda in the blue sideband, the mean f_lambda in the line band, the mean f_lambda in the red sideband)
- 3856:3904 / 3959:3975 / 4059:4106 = -0.13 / 3.02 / 3.26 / 2.7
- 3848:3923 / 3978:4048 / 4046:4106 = -0.25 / 3.04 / 3.61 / 2.8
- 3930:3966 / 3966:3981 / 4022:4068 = -0.10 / 3.09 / 3.41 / 3.15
